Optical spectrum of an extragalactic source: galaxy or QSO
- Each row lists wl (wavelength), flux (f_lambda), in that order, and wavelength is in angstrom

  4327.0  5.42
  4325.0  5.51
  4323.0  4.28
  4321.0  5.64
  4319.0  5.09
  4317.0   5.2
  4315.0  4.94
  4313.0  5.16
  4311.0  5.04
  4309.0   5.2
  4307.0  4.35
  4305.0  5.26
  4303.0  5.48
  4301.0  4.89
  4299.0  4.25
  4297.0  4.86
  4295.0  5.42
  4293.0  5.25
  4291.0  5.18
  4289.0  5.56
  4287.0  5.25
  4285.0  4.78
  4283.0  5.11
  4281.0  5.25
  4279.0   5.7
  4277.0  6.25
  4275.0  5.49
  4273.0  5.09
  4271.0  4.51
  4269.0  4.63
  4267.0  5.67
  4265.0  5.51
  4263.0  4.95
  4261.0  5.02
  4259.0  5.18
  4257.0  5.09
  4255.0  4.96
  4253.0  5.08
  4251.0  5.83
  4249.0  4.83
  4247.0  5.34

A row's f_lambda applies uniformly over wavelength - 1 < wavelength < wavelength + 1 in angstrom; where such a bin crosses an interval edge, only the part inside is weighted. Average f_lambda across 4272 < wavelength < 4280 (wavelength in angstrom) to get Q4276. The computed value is 5.63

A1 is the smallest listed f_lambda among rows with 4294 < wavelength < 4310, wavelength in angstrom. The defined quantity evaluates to 4.25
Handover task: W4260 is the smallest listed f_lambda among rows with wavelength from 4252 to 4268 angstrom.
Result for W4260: 4.95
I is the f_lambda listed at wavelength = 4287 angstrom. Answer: 5.25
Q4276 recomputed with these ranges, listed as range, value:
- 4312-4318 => 5.1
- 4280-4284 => 5.18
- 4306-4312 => 4.86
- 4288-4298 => 5.25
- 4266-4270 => 5.15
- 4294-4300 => 4.84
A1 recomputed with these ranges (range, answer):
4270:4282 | 4.51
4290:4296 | 5.18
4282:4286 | 4.78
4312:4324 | 4.28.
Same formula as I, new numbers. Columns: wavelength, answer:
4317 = 5.2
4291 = 5.18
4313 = 5.16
